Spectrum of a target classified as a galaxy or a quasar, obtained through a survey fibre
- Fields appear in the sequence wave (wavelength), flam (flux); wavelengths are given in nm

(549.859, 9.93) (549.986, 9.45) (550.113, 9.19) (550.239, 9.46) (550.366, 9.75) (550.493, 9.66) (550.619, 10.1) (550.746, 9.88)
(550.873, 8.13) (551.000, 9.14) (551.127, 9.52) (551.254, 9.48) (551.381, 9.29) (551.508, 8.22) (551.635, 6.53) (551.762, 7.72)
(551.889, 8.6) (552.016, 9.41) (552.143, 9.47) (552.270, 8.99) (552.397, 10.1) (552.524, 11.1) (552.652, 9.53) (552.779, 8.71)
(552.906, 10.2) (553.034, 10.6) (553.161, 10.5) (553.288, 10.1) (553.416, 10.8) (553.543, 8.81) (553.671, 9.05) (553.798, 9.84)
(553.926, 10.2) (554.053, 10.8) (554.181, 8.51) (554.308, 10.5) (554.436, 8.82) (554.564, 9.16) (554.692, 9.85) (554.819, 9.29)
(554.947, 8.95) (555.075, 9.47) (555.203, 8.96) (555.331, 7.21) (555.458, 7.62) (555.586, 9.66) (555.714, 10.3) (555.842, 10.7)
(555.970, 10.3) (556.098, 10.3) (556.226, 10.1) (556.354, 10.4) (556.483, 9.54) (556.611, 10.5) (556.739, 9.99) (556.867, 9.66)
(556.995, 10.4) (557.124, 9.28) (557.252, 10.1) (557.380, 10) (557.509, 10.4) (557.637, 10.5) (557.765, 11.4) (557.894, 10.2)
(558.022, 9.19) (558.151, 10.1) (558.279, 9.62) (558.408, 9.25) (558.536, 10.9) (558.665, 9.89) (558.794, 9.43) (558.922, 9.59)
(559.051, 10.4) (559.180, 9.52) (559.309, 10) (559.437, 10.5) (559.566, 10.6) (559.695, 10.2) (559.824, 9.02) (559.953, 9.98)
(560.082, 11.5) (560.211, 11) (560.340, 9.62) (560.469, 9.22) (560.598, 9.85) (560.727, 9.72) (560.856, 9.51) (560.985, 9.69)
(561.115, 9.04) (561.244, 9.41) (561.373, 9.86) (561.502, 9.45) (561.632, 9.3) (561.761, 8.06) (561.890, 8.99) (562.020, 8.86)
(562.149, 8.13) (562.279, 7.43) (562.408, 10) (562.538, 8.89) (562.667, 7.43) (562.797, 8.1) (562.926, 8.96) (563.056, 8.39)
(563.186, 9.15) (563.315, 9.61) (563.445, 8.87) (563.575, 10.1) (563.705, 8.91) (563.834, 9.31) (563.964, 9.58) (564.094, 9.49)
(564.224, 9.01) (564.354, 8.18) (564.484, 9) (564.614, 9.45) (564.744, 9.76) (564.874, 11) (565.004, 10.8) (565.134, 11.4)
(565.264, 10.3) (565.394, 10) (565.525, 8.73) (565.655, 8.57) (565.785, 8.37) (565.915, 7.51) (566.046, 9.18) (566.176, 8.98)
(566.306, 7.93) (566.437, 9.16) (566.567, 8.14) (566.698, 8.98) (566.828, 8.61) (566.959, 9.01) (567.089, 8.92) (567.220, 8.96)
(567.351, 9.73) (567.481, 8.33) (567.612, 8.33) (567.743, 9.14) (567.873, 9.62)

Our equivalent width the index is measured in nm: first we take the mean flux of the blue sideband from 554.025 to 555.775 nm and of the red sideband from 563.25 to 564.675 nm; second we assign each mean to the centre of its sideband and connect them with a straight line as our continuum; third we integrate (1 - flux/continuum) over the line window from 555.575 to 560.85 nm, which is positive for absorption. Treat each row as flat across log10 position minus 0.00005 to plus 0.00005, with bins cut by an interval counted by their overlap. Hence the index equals -0.496 nm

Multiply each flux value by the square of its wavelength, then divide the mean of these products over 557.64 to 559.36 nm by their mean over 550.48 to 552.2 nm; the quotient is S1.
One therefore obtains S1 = 1.15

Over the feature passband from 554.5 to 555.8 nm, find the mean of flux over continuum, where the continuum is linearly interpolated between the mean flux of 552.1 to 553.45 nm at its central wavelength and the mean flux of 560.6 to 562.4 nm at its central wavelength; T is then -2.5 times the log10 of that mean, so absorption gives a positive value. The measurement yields 0.078 mag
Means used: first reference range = 10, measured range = 9.08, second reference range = 9.09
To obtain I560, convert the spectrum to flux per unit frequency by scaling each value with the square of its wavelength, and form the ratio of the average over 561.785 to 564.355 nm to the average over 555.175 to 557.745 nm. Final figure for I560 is 0.9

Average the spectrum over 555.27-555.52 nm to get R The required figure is 7.44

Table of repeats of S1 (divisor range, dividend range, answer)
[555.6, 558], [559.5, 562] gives 0.96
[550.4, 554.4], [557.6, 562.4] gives 1.05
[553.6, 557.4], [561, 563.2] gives 0.93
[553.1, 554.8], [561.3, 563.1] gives 0.92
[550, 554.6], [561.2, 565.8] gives 1.01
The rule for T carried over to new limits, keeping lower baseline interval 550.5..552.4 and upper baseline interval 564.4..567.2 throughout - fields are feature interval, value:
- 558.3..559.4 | -0.09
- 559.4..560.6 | -0.12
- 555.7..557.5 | -0.12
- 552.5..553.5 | -0.13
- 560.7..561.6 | -0.04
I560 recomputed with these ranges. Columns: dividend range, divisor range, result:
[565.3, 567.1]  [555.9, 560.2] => 0.89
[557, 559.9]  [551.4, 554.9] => 1.08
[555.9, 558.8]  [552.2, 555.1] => 1.05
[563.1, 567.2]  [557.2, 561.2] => 0.94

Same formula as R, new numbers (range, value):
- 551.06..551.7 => 8.61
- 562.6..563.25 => 8.41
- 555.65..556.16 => 10.4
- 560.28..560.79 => 9.61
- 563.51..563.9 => 9.45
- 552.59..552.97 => 9.49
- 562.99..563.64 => 9.21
